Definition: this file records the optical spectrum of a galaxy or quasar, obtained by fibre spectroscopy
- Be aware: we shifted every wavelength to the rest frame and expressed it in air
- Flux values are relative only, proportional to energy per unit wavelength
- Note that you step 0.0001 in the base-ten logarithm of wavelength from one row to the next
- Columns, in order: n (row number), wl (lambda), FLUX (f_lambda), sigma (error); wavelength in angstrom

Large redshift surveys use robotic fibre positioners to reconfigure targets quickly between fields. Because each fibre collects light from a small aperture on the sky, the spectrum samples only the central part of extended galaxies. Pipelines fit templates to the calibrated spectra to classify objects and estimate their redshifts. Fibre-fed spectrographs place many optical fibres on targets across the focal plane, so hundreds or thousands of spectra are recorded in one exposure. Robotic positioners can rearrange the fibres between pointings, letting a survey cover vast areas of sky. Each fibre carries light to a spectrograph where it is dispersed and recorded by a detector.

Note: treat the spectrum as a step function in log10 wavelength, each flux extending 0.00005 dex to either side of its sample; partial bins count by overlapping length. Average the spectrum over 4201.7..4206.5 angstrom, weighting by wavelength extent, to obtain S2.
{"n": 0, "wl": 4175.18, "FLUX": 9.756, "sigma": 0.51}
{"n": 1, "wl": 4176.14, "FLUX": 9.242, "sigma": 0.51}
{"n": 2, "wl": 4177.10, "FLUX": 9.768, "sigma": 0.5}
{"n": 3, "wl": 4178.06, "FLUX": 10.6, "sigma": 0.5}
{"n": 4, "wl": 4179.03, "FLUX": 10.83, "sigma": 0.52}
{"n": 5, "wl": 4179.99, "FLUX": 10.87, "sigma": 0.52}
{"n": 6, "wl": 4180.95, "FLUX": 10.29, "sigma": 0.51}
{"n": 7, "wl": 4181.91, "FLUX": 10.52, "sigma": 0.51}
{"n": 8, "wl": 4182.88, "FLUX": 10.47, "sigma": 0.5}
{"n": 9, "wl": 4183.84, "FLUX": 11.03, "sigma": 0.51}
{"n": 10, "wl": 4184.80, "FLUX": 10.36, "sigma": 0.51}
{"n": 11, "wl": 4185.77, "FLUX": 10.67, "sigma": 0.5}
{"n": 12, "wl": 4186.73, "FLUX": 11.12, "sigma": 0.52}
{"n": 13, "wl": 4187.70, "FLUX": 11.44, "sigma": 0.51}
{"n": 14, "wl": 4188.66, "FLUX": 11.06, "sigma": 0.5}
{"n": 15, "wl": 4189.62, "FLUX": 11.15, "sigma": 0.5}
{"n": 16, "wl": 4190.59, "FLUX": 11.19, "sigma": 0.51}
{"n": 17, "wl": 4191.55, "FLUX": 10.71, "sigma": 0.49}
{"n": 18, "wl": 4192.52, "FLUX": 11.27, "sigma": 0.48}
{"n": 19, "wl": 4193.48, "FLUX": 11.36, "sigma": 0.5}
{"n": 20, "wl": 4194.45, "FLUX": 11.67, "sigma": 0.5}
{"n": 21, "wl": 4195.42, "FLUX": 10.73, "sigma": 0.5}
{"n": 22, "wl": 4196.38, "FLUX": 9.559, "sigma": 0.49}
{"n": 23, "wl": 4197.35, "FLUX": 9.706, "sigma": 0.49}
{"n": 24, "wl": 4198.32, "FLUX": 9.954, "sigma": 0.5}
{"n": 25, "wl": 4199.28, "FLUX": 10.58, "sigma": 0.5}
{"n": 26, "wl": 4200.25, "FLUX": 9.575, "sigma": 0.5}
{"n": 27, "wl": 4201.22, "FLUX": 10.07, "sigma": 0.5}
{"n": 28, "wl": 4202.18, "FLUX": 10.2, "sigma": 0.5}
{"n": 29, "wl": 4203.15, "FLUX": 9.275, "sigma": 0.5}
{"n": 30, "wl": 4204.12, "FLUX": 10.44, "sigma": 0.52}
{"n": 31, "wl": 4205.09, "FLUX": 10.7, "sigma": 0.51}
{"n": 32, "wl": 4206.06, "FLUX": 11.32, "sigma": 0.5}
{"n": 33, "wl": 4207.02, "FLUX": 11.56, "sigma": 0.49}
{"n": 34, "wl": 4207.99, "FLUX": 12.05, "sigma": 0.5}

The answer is 10.4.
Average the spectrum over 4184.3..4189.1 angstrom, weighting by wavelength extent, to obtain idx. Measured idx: 10.9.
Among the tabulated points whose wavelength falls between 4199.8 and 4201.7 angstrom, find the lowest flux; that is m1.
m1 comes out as 9.575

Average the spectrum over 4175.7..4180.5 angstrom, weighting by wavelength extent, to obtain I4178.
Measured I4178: 10.3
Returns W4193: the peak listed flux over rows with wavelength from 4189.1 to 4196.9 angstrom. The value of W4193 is 11.67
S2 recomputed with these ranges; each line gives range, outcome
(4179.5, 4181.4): 10.6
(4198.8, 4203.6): 9.95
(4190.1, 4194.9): 11.2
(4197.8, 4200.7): 10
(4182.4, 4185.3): 10.6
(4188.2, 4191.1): 11.1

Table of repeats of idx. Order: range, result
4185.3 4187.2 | 10.9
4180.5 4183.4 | 10.4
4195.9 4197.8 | 9.63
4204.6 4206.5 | 11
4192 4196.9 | 10.9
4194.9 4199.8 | 10.1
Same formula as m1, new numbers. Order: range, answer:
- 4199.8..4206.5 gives 9.275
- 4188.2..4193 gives 10.71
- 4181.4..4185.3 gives 10.36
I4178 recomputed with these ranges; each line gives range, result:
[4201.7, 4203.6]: 9.75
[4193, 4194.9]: 11.5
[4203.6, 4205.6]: 10.5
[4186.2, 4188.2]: 11.3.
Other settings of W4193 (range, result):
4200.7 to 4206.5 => 11.32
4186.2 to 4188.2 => 11.44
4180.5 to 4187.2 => 11.12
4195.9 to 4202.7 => 10.58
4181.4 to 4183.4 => 10.52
